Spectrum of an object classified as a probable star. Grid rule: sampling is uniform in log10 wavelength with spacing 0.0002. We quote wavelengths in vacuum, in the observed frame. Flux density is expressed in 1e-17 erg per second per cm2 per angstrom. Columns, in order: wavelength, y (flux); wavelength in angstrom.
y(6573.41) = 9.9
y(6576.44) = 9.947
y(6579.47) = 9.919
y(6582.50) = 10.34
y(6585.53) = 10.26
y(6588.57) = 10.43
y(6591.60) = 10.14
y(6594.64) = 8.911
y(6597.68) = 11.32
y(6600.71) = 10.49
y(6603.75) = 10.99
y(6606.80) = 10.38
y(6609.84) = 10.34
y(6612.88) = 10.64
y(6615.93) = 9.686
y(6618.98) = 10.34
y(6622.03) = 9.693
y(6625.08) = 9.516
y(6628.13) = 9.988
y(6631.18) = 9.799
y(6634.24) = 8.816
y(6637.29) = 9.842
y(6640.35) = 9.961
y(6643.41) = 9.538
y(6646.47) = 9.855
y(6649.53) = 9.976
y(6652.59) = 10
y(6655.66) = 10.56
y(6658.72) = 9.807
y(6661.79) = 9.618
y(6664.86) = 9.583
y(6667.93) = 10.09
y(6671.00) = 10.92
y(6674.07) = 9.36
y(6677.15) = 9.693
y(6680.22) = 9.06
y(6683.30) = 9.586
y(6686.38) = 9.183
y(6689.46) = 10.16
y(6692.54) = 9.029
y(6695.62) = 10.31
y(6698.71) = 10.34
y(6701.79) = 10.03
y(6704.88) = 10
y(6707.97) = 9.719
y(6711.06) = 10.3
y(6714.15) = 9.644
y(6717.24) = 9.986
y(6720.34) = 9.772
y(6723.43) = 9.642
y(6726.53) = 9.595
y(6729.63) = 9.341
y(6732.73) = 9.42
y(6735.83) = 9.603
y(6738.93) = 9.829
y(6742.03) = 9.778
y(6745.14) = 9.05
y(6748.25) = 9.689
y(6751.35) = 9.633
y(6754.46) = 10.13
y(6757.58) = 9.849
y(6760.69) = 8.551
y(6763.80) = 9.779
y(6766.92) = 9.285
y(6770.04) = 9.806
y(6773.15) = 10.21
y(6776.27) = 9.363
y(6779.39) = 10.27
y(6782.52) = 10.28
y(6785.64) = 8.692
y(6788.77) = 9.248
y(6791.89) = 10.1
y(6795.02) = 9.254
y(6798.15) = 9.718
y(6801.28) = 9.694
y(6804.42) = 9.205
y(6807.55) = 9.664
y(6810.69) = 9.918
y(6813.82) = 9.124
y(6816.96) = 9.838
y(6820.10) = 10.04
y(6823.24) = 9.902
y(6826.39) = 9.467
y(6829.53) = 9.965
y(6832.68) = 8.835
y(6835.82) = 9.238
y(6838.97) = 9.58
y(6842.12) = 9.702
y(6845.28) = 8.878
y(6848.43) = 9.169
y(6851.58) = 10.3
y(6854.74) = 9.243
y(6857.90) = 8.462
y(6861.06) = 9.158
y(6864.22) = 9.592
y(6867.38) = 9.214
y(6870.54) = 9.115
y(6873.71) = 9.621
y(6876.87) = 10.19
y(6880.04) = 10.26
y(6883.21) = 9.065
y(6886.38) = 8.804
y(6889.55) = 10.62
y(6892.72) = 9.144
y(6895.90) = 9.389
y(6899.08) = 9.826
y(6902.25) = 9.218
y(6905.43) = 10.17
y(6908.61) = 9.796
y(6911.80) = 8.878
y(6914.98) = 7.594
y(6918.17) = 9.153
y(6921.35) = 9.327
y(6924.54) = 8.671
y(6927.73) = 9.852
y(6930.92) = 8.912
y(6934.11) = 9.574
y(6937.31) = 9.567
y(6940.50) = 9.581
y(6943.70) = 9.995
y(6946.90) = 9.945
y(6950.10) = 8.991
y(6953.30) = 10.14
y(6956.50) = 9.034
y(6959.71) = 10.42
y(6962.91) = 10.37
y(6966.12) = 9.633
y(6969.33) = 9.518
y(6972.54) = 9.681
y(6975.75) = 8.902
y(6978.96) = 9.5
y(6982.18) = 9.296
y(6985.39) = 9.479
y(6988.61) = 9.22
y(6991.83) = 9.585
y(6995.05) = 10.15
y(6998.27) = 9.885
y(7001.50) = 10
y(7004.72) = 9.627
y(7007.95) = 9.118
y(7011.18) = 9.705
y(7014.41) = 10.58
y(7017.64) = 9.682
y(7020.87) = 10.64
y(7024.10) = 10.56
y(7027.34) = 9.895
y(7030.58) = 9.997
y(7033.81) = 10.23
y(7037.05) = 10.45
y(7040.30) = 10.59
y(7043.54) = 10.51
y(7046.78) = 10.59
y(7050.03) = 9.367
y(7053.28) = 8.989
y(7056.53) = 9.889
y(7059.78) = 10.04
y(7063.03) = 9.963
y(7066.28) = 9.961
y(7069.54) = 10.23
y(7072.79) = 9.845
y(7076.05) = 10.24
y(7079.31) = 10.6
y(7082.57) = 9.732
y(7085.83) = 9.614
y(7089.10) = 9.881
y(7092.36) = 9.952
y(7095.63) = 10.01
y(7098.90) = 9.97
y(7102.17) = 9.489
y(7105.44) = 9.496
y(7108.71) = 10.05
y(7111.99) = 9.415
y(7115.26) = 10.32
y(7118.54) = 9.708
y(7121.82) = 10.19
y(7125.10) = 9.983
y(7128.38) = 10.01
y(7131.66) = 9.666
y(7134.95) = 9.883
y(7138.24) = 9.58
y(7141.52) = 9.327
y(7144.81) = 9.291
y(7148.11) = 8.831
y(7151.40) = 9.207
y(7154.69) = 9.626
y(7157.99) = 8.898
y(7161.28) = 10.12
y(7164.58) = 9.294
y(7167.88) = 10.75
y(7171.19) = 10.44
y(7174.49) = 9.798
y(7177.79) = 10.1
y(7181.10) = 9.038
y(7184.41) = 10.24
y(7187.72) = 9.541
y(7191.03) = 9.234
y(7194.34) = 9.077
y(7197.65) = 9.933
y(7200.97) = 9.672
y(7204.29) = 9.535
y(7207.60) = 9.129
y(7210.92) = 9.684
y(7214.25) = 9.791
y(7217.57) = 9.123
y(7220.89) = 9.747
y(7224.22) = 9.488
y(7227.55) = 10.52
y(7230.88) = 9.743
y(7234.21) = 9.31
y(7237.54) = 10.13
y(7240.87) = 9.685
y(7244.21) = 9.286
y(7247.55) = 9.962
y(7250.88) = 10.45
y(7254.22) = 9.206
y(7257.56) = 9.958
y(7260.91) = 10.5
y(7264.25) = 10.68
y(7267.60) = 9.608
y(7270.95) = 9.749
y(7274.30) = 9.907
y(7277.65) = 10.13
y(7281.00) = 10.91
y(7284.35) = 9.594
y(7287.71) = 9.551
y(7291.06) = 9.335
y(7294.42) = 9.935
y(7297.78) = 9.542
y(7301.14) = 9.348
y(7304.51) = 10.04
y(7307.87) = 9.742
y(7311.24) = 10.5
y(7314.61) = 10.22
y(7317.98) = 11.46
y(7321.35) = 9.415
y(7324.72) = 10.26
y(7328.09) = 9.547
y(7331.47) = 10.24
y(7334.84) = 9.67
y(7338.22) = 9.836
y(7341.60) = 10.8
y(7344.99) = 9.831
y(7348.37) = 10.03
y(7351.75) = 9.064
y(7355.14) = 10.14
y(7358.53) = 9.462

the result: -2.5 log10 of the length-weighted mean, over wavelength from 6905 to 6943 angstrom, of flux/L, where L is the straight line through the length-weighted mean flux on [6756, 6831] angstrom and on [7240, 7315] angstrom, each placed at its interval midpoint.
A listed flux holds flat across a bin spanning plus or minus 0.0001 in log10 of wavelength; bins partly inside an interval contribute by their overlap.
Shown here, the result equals 0.053 mag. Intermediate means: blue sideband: 9.63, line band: 9.25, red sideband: 9.9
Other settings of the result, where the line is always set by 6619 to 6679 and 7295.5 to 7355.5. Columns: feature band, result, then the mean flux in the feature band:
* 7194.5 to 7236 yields 0.037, 9.62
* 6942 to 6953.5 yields 0.020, 9.72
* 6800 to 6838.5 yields 0.033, 9.57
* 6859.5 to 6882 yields 0.033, 9.59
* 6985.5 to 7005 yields 0.019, 9.73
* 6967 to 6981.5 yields 0.056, 9.4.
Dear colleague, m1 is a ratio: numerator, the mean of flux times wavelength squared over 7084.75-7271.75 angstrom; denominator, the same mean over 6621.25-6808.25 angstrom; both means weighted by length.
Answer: 1.15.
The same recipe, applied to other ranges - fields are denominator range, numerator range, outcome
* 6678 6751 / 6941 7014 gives 1.08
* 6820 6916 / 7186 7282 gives 1.15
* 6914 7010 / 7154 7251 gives 1.09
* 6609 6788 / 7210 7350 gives 1.20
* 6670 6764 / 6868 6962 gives 1.04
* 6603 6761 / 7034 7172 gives 1.13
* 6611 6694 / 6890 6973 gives 1.05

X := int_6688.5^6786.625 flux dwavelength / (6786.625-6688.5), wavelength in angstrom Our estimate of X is 9.72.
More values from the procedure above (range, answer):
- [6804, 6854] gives 9.55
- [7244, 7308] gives 9.89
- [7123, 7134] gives 9.9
